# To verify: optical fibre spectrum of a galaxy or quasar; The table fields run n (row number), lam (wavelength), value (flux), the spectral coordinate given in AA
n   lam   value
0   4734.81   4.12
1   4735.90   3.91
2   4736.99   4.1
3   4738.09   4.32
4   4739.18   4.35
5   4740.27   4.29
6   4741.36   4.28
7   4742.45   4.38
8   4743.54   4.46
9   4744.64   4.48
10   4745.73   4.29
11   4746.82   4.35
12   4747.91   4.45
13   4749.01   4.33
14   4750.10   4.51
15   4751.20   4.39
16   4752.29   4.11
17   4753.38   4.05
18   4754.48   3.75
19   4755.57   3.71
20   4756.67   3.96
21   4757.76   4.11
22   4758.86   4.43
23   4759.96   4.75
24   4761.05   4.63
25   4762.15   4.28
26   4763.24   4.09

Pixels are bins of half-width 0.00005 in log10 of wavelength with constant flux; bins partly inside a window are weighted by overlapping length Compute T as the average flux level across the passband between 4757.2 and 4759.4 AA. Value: 4.27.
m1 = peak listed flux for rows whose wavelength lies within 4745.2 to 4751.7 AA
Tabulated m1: 4.51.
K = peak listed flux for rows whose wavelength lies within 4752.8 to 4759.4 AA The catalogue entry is 4.43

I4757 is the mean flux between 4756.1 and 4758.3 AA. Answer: 4.03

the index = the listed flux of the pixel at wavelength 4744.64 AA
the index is 4.48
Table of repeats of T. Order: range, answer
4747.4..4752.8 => 4.36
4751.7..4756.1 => 3.92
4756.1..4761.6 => 4.37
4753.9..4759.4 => 3.99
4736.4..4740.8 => 4.26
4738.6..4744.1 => 4.35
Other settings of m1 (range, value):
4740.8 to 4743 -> 4.38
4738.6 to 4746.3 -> 4.48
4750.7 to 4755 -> 4.39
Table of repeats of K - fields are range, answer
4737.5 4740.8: 4.35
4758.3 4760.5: 4.75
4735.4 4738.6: 4.32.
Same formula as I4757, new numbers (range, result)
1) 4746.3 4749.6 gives 4.38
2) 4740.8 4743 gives 4.34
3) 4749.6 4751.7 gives 4.44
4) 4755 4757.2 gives 3.83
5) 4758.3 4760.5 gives 4.57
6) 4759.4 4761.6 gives 4.69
